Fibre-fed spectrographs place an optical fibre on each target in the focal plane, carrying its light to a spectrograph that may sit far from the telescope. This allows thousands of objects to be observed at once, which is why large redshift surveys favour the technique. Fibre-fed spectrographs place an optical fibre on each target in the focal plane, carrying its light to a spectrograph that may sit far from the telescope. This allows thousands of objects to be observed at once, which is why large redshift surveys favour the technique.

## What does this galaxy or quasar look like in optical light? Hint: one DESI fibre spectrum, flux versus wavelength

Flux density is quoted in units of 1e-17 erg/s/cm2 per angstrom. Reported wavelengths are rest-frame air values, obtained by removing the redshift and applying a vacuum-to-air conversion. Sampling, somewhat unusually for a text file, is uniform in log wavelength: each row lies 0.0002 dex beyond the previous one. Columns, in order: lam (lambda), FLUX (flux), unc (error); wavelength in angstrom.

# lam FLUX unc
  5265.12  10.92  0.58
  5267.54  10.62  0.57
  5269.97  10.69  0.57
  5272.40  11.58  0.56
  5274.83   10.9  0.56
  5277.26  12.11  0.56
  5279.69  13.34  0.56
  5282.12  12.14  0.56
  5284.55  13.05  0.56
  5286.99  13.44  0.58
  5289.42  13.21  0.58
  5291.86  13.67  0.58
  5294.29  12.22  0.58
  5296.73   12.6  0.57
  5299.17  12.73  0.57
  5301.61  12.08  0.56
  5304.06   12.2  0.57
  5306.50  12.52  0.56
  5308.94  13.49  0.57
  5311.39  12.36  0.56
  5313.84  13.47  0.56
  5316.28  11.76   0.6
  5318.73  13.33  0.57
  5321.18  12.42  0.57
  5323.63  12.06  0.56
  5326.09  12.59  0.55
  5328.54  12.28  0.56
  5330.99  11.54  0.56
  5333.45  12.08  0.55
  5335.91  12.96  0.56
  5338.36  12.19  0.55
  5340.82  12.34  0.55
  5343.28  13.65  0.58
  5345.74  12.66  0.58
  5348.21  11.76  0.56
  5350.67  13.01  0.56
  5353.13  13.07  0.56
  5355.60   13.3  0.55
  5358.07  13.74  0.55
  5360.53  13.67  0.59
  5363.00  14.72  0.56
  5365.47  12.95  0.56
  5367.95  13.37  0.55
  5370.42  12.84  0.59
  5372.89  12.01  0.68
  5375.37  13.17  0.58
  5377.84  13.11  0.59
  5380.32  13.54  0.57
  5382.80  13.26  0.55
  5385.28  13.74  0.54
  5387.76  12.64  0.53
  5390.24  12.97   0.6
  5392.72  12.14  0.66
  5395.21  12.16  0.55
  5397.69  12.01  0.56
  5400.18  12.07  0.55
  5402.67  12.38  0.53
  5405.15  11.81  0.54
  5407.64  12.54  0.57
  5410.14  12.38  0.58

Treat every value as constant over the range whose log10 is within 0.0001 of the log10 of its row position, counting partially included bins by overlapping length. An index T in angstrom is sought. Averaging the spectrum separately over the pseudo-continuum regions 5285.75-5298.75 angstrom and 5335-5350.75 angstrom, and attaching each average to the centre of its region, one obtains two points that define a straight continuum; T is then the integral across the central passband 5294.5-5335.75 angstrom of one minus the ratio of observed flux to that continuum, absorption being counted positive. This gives 1.2 angstrom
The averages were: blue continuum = 13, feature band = 12.5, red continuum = 12.6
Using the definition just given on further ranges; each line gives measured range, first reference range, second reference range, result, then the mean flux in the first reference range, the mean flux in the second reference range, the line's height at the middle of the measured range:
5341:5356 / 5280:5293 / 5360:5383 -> 0.4 angstrom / 13.1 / 13.2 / 13.2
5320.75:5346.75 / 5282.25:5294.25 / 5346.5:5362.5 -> 1.4 angstrom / 13.1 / 13.2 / 13.1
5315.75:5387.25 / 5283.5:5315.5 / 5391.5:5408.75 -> -2.3 angstrom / 12.8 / 12.2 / 12.5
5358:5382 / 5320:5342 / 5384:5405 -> -1.7 angstrom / 12.3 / 12.5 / 12.4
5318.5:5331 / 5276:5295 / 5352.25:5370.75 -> 0.8 angstrom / 12.9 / 13.5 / 13.2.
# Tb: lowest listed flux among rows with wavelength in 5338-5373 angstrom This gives 11.76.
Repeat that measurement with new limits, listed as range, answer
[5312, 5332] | 11.54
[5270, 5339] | 10.9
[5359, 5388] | 12.01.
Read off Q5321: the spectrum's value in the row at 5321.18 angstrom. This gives 12.42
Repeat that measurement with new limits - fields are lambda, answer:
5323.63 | 12.06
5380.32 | 13.54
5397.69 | 12.01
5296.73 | 12.6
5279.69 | 13.34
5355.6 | 13.3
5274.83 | 10.9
